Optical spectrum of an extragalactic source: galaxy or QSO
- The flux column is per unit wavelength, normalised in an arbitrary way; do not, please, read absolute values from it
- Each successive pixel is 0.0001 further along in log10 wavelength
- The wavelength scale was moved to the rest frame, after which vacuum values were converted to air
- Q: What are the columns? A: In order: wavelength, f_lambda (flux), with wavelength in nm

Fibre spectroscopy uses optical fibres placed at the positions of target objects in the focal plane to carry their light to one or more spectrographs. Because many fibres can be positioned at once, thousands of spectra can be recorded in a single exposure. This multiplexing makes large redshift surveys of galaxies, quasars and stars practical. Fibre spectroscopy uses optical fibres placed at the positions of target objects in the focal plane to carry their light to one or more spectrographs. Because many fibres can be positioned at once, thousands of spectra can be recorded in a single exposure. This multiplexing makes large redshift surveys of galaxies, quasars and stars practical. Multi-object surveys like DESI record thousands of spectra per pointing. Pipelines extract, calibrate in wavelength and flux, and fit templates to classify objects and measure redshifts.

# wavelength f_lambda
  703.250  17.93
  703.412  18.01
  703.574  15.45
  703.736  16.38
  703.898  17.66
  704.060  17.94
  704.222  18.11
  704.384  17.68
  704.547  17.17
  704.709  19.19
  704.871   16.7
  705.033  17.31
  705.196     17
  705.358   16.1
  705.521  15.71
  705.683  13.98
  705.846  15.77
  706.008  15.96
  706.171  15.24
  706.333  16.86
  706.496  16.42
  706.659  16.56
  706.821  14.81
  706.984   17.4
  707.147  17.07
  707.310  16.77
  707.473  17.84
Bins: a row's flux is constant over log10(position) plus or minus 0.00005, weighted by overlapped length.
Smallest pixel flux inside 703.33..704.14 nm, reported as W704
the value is 15.45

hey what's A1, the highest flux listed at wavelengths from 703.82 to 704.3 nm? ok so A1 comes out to 18.11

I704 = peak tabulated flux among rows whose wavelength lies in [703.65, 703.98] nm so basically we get 17.66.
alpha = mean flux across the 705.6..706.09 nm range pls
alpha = 15.2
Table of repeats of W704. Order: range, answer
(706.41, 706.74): 16.42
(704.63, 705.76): 13.98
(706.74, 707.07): 14.81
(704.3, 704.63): 17.17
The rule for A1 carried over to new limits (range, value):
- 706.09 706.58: 16.86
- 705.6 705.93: 15.77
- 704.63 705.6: 19.19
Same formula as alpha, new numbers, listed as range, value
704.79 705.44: 16.8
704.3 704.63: 17.4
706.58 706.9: 15.7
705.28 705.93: 15.4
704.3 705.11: 17.6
